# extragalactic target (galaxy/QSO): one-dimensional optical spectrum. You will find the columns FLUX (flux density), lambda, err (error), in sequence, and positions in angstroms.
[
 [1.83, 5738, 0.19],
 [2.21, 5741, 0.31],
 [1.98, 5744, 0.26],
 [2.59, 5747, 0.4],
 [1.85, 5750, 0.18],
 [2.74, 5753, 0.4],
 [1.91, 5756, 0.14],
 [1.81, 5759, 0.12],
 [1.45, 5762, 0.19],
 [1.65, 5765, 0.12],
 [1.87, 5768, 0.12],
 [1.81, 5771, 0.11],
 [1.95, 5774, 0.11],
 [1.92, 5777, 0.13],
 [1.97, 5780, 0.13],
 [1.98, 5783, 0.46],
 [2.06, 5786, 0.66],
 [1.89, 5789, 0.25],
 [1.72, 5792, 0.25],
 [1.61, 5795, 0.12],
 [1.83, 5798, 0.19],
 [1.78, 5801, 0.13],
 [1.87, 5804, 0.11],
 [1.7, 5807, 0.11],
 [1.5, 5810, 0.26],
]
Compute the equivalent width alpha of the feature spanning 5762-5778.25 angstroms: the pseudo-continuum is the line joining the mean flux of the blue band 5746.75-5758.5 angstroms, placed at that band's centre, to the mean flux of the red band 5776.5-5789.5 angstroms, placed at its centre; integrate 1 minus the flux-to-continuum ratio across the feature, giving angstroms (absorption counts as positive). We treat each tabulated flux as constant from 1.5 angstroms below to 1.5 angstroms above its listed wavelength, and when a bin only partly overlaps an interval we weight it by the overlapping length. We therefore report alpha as 2.1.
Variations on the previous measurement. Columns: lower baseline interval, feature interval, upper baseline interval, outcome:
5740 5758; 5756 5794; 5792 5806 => 2.5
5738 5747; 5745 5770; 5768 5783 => 0.7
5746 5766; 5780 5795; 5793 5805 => -0.5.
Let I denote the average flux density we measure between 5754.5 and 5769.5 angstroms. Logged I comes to 1.74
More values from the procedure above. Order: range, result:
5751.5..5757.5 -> 2.32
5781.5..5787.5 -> 2.02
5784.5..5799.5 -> 1.82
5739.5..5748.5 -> 2.26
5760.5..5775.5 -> 1.75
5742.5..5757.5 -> 2.21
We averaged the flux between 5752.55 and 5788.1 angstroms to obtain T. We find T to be 1.9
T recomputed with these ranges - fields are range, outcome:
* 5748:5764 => 1.96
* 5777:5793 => 1.93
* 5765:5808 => 1.85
